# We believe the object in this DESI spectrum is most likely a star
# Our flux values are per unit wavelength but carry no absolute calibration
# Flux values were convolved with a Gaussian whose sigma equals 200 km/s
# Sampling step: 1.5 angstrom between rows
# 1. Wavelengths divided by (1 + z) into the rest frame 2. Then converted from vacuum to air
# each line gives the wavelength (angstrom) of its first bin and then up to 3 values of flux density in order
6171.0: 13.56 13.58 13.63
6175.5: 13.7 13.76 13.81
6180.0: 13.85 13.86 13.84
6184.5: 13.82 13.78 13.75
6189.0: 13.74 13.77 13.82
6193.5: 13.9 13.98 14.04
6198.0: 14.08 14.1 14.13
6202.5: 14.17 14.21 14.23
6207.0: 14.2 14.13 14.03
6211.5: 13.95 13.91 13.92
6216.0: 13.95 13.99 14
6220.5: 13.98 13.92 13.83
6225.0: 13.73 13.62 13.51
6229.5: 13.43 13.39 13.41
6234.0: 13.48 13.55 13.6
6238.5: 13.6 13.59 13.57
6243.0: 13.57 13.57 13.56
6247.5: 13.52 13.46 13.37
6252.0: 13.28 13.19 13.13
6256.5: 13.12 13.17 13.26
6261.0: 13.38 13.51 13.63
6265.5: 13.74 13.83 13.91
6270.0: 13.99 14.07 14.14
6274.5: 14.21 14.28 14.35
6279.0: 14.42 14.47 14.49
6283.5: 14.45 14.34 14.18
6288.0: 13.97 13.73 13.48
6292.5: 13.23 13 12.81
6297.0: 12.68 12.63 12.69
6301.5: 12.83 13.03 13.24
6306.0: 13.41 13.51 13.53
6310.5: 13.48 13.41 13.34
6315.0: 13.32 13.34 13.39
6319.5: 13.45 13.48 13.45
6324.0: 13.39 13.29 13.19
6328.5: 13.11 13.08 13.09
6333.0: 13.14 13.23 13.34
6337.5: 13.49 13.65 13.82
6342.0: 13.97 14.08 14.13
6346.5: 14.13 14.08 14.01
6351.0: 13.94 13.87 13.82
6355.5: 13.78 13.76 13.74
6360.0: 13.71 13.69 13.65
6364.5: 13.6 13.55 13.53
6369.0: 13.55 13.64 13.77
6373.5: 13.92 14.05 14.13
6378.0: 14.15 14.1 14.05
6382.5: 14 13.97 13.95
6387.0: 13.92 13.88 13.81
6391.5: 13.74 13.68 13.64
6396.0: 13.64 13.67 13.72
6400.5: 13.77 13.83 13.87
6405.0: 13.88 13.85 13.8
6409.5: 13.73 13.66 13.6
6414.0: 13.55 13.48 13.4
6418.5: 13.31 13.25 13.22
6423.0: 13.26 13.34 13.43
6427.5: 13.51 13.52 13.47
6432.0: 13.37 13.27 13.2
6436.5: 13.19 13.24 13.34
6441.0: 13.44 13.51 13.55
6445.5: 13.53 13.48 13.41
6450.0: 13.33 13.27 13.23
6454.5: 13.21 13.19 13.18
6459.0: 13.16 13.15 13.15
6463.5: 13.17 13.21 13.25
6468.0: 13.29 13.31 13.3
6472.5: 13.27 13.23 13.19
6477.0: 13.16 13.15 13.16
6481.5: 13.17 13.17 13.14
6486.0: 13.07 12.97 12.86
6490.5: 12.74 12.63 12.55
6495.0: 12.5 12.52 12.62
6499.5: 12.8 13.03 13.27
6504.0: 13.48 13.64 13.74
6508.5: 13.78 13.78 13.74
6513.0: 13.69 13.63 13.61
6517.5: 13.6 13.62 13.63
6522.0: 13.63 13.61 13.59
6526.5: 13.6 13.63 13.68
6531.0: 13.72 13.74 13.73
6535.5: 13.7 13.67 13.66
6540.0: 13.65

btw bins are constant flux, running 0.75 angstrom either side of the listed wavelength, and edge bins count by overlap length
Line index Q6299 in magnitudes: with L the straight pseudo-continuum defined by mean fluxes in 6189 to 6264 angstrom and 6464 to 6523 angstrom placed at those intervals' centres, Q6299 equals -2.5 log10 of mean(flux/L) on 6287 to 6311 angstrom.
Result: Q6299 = 0.03 mag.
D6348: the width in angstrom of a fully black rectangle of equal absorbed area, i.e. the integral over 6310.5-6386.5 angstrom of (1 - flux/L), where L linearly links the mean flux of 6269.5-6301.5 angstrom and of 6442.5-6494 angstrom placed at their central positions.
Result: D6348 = -0.6 angstrom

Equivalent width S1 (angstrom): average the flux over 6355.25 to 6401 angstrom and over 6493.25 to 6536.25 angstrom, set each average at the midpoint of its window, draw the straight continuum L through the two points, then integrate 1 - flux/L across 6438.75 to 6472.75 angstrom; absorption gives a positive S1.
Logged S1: 0.75 angstrom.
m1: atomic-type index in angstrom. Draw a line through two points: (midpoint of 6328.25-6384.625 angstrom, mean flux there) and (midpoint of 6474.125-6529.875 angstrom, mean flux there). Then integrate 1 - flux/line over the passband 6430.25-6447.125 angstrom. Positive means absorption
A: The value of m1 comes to 0.13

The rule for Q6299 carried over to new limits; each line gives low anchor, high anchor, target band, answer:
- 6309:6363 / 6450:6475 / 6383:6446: -0.017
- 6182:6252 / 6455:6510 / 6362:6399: -0.034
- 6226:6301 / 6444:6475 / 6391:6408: -0.030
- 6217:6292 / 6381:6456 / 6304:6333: 0.026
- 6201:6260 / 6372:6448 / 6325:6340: 0.031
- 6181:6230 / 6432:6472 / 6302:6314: 0.024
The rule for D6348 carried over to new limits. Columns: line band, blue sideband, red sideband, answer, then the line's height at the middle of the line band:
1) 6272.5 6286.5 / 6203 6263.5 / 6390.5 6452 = -0.8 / 13.6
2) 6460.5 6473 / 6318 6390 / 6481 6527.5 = 0.1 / 13.4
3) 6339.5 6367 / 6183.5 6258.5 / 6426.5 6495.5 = -0.8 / 13.4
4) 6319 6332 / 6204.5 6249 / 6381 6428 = 0.4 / 13.7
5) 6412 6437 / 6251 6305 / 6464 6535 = 0.1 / 13.4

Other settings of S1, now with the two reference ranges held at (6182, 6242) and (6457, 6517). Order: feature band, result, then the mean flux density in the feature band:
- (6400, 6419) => -0.43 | 13.7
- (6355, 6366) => -0.17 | 13.7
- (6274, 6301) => -0.14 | 13.7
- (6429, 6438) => 0.00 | 13.3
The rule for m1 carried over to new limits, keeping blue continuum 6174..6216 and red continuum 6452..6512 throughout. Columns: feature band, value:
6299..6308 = 0.4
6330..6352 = -0.3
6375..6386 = -0.5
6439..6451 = -0.2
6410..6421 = -0.1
